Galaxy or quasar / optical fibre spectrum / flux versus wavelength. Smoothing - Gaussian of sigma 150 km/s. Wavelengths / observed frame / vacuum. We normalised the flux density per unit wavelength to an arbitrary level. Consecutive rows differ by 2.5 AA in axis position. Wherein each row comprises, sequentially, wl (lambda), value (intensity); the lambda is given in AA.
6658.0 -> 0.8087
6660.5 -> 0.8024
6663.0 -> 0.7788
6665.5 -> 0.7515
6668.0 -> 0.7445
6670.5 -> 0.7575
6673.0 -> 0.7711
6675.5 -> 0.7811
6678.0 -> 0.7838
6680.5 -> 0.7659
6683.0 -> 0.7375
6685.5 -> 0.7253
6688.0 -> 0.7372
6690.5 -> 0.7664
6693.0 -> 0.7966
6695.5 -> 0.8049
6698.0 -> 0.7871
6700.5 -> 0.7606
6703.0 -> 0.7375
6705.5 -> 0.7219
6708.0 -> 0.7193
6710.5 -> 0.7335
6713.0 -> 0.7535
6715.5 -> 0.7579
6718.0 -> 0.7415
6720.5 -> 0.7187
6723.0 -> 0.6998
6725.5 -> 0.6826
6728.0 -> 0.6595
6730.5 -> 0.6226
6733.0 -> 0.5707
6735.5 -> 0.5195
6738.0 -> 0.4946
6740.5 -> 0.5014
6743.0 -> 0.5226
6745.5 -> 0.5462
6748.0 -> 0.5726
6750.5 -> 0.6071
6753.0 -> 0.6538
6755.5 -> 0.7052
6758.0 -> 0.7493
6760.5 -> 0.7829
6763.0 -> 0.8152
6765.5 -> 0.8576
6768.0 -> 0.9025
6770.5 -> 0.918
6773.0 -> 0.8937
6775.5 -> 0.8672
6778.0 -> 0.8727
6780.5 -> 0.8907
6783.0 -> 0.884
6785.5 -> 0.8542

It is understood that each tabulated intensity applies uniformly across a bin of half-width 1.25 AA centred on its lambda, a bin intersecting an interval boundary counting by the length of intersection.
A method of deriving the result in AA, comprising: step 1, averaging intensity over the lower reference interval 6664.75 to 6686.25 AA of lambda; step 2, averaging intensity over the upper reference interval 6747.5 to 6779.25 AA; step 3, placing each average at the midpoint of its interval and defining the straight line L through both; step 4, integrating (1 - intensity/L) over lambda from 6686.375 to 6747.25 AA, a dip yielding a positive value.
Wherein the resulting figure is 7.2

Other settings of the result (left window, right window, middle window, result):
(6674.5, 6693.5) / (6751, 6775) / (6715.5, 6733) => 2.2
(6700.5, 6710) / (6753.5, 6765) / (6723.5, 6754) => 6.8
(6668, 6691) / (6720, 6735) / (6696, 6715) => -1.3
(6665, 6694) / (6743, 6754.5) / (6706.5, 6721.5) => -1.4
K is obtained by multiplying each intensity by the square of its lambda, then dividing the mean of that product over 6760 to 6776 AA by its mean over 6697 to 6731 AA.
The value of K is 1.22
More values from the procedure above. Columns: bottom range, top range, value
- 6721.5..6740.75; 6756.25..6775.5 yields 1.42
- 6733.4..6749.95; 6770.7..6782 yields 1.68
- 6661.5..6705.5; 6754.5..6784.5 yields 1.14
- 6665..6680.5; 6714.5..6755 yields 0.82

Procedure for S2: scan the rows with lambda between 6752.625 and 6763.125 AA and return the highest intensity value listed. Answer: 0.8152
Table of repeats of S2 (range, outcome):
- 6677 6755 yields 0.8049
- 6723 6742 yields 0.6998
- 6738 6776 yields 0.918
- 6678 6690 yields 0.7838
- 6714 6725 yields 0.7579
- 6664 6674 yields 0.7711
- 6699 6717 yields 0.7606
